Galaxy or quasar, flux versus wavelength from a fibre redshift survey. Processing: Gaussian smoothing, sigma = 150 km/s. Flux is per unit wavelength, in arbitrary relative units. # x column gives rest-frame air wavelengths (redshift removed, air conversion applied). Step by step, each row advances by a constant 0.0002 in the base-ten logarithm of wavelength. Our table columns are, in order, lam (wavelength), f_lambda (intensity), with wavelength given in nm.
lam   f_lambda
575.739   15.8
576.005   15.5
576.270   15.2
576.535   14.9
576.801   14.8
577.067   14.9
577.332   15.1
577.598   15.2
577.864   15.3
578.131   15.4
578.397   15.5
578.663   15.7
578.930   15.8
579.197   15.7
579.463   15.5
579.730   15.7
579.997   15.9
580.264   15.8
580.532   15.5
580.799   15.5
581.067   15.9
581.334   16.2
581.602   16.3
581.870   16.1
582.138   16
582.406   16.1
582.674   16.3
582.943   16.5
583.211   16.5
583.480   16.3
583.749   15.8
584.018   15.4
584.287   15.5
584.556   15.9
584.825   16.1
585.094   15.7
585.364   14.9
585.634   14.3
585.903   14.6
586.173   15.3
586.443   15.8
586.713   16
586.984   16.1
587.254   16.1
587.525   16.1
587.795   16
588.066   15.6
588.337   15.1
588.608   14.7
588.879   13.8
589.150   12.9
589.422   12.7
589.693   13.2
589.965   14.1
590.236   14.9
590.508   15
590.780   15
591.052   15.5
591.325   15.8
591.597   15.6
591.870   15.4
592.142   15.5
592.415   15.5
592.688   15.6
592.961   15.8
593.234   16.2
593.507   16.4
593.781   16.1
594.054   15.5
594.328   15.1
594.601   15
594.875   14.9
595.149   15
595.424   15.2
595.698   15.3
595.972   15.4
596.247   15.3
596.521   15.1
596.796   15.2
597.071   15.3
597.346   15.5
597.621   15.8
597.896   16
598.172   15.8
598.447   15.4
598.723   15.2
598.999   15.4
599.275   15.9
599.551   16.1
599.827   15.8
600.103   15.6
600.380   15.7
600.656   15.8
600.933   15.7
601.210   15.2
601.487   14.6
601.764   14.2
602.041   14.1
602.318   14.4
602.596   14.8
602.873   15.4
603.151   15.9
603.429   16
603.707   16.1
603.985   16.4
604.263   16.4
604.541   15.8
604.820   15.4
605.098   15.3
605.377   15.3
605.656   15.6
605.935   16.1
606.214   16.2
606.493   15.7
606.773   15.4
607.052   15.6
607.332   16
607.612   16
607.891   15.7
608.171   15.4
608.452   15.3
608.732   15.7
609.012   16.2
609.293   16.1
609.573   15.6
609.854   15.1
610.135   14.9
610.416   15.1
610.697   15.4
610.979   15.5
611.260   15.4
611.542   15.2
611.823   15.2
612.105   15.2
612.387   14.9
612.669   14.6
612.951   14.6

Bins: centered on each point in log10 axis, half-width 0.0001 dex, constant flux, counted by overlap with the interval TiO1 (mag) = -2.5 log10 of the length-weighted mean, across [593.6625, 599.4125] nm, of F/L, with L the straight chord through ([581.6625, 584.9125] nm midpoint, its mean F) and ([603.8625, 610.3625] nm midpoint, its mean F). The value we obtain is 0.03 mag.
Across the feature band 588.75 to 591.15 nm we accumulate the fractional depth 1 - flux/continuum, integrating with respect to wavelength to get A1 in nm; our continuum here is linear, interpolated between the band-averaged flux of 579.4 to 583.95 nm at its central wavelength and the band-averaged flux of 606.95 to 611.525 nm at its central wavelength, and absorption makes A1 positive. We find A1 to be 0.27 nm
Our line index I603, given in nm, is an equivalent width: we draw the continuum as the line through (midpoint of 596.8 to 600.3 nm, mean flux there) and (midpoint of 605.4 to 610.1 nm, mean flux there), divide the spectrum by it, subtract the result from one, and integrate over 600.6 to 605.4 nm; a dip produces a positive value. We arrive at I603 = 0.09 nm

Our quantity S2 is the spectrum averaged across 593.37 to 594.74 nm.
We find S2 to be 15.6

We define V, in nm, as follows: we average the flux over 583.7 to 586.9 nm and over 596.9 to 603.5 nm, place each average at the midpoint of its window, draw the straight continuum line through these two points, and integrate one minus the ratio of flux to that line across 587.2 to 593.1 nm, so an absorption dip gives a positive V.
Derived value 0.17 nm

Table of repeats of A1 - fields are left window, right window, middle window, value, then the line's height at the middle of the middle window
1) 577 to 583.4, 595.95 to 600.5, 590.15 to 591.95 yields 0.04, 15.6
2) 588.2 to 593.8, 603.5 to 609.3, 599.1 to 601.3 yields -0.04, 15.5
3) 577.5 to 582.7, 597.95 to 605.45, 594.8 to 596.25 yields 0.03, 15.6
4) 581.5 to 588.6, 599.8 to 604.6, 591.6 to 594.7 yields -0.01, 15.6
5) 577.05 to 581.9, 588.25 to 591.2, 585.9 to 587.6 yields -0.13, 14.7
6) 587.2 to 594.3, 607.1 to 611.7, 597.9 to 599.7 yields -0.04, 15.3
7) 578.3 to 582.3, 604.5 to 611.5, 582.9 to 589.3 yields 0.13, 15.8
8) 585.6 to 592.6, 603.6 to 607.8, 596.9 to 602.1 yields 0.03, 15.5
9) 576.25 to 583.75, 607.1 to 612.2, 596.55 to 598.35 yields 0.00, 15.6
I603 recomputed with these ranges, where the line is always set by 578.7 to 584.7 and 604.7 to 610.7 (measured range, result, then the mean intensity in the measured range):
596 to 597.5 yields 0.04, 15.3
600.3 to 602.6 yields 0.11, 14.9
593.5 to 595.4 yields 0.05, 15.3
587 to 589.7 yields 0.18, 14.8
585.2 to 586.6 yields 0.08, 15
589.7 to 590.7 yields 0.08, 14.5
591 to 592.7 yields 0.03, 15.6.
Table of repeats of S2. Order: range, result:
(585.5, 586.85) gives 15.2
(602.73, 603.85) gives 15.8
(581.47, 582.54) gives 16.1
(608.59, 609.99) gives 15.7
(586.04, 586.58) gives 15.6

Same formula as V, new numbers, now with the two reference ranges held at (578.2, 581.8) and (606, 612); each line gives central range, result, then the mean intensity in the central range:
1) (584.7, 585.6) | 0.02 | 15.4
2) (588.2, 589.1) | 0.08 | 14.4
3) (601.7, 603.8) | 0.06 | 15.1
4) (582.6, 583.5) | -0.04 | 16.4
